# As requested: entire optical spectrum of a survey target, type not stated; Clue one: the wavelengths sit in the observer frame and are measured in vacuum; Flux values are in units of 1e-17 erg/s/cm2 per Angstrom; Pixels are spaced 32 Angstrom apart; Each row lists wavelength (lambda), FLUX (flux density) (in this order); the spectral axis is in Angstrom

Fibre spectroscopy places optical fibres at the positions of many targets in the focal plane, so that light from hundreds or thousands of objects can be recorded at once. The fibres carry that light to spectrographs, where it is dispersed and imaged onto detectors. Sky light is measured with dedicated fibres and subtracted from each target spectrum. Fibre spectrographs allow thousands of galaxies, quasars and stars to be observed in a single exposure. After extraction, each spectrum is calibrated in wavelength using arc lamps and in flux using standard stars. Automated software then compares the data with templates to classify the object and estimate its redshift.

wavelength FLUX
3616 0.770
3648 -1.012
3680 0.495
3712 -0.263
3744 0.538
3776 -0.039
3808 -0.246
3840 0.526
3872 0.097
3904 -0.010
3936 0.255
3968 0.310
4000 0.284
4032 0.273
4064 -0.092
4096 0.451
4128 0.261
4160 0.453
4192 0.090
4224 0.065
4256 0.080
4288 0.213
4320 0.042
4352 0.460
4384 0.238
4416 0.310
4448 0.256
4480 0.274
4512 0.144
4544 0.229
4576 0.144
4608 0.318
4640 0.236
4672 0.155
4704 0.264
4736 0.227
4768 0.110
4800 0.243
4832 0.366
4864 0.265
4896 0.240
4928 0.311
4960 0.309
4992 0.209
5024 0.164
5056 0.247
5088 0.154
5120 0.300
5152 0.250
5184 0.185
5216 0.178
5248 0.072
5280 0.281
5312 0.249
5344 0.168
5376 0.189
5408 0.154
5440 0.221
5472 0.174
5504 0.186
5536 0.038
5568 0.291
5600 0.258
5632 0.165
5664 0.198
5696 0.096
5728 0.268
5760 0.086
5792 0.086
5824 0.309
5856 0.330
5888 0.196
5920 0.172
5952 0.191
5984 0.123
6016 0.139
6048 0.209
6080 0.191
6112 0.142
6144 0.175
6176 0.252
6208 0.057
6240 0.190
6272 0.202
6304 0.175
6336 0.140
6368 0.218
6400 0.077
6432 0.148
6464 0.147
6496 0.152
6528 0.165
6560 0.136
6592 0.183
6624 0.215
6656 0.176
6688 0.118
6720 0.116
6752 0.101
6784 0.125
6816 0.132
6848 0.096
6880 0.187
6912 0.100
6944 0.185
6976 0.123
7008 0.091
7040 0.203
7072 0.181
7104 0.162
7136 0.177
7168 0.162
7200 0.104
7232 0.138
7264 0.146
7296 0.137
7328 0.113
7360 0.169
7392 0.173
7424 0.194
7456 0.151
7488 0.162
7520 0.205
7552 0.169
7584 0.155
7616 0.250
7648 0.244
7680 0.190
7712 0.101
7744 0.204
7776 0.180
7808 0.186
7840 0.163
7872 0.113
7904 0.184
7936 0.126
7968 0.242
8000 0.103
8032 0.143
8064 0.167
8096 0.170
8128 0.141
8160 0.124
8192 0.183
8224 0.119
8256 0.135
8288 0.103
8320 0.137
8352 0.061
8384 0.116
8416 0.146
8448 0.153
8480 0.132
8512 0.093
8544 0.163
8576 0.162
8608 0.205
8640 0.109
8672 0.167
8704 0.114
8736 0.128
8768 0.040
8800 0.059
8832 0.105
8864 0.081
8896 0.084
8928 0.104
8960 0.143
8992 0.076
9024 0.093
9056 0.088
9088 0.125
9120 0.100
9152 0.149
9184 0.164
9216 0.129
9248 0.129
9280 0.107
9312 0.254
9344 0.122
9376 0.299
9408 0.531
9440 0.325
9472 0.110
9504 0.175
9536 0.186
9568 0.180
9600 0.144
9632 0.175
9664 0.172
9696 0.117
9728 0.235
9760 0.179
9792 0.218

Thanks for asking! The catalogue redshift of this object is 1.519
